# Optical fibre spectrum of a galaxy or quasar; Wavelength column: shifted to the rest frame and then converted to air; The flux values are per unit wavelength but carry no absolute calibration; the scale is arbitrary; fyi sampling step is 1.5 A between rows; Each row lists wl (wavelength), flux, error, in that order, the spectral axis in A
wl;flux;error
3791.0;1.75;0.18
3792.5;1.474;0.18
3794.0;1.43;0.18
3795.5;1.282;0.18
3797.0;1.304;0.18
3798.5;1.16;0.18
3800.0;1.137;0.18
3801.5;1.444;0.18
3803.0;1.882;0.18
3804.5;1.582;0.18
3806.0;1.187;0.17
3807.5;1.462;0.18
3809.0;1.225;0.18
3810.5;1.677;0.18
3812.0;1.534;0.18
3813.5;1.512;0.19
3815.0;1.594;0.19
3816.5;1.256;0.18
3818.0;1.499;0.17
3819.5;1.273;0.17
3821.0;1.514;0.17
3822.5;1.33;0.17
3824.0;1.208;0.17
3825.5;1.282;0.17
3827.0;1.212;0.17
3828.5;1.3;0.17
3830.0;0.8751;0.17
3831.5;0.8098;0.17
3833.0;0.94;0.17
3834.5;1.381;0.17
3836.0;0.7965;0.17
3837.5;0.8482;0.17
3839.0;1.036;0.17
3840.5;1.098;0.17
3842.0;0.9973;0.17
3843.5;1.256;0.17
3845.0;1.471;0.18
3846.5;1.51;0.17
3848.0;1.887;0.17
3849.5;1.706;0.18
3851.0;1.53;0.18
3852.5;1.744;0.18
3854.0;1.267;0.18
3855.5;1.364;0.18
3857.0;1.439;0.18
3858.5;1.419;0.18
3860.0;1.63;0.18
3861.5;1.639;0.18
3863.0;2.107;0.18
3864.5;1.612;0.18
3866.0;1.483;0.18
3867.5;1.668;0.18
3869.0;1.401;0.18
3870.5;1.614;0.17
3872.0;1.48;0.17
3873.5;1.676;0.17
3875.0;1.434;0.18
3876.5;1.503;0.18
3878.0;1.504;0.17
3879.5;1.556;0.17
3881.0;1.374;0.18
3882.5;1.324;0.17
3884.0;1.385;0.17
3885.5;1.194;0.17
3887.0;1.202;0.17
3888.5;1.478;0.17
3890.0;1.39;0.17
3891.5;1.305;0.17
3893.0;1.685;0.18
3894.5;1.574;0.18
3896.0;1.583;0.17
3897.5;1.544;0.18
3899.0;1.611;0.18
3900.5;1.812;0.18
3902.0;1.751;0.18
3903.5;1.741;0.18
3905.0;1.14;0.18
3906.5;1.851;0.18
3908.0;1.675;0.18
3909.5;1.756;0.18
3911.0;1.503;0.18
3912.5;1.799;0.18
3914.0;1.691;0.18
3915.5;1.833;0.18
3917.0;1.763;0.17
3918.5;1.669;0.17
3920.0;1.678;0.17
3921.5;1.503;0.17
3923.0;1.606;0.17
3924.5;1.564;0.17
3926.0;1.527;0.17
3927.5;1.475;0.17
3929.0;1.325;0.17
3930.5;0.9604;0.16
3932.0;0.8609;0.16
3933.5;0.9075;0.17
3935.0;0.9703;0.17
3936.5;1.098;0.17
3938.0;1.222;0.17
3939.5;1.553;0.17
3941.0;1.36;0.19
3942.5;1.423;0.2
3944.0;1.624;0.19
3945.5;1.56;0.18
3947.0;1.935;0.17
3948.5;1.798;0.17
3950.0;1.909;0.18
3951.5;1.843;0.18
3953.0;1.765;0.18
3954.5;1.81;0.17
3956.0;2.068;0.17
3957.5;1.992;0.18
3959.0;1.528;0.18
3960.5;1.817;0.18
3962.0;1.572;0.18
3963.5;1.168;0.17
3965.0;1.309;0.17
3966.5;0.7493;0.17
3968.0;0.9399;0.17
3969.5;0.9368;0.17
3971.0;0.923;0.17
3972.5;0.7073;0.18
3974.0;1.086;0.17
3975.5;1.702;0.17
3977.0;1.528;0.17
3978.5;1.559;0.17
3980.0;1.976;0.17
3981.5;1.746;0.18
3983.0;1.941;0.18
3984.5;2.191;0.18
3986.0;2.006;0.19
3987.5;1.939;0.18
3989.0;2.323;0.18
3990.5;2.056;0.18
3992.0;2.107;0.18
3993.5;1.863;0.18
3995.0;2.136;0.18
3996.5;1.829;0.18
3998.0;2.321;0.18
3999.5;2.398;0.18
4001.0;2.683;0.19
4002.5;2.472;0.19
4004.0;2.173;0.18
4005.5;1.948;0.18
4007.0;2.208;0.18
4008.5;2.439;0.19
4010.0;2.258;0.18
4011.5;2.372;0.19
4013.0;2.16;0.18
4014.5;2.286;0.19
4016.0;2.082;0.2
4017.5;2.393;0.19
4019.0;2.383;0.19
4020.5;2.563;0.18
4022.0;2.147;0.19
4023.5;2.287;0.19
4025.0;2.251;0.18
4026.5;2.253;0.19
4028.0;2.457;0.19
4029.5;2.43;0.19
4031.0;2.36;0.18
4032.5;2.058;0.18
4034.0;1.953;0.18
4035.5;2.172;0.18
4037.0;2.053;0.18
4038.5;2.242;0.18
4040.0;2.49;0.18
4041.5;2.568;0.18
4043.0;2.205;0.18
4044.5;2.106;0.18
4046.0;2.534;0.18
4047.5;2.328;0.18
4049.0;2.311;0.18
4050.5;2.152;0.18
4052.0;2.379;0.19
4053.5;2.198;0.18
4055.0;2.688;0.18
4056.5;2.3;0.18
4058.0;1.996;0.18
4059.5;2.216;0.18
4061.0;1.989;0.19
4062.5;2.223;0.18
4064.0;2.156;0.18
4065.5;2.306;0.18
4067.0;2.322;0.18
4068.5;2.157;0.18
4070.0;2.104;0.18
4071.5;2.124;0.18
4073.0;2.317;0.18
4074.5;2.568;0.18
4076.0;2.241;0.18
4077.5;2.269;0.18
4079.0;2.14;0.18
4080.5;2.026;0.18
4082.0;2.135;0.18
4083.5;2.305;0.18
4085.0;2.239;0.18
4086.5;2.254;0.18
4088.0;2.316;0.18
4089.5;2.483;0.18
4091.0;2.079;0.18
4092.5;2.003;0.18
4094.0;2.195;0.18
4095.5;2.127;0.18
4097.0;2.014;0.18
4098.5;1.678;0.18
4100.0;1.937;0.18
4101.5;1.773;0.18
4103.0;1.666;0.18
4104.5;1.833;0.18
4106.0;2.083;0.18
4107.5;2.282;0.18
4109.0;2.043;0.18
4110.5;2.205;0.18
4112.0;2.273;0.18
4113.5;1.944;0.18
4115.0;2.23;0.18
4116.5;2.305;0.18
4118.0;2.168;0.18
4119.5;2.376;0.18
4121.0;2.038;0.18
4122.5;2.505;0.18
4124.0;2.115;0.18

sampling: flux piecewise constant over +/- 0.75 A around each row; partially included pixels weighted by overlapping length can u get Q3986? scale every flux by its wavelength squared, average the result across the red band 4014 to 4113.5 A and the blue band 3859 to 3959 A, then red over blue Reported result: 1.54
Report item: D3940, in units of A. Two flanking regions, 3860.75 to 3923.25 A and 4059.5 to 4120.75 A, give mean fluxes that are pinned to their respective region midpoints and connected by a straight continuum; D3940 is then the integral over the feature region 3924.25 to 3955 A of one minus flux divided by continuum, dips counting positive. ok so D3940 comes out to 4.80 A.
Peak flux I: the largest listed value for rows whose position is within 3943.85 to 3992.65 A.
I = 2.323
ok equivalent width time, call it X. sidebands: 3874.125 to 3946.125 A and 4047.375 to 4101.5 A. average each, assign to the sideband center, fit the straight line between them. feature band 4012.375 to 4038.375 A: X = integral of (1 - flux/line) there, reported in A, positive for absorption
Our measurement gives -3.6 A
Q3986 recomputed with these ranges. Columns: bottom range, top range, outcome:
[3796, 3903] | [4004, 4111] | 1.73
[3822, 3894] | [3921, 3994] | 1.17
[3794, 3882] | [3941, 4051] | 1.53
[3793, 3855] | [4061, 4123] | 1.86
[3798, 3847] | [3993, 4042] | 1.95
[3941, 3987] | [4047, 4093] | 1.50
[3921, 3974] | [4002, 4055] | 1.69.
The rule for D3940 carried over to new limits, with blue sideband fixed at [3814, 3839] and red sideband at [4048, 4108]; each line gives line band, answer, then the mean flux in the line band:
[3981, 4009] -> -4.6 A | 2.15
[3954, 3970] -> 2.5 A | 1.45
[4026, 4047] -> -2.9 A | 2.28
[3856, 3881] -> -3.9 A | 1.56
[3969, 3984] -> 2.9 A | 1.43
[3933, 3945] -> 2.6 A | 1.28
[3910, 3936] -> 1.9 A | 1.45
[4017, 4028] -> -2.2 A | 2.33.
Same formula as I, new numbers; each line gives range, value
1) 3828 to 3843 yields 1.381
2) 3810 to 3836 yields 1.677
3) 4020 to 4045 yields 2.568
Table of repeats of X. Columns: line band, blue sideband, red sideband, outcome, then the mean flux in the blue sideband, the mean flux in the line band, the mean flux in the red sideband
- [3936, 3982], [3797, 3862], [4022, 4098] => 8.8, 1.35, 1.49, 2.24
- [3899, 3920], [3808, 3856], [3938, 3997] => -2.6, 1.31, 1.69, 1.64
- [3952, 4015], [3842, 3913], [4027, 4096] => 4.0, 1.54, 1.83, 2.25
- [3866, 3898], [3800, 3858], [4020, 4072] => 1.9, 1.34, 1.47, 2.26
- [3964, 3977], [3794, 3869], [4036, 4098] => 5.6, 1.38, 1.07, 2.24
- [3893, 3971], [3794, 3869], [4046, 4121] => 7.8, 1.38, 1.52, 2.17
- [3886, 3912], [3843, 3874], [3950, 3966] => 0.8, 1.57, 1.56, 1.68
